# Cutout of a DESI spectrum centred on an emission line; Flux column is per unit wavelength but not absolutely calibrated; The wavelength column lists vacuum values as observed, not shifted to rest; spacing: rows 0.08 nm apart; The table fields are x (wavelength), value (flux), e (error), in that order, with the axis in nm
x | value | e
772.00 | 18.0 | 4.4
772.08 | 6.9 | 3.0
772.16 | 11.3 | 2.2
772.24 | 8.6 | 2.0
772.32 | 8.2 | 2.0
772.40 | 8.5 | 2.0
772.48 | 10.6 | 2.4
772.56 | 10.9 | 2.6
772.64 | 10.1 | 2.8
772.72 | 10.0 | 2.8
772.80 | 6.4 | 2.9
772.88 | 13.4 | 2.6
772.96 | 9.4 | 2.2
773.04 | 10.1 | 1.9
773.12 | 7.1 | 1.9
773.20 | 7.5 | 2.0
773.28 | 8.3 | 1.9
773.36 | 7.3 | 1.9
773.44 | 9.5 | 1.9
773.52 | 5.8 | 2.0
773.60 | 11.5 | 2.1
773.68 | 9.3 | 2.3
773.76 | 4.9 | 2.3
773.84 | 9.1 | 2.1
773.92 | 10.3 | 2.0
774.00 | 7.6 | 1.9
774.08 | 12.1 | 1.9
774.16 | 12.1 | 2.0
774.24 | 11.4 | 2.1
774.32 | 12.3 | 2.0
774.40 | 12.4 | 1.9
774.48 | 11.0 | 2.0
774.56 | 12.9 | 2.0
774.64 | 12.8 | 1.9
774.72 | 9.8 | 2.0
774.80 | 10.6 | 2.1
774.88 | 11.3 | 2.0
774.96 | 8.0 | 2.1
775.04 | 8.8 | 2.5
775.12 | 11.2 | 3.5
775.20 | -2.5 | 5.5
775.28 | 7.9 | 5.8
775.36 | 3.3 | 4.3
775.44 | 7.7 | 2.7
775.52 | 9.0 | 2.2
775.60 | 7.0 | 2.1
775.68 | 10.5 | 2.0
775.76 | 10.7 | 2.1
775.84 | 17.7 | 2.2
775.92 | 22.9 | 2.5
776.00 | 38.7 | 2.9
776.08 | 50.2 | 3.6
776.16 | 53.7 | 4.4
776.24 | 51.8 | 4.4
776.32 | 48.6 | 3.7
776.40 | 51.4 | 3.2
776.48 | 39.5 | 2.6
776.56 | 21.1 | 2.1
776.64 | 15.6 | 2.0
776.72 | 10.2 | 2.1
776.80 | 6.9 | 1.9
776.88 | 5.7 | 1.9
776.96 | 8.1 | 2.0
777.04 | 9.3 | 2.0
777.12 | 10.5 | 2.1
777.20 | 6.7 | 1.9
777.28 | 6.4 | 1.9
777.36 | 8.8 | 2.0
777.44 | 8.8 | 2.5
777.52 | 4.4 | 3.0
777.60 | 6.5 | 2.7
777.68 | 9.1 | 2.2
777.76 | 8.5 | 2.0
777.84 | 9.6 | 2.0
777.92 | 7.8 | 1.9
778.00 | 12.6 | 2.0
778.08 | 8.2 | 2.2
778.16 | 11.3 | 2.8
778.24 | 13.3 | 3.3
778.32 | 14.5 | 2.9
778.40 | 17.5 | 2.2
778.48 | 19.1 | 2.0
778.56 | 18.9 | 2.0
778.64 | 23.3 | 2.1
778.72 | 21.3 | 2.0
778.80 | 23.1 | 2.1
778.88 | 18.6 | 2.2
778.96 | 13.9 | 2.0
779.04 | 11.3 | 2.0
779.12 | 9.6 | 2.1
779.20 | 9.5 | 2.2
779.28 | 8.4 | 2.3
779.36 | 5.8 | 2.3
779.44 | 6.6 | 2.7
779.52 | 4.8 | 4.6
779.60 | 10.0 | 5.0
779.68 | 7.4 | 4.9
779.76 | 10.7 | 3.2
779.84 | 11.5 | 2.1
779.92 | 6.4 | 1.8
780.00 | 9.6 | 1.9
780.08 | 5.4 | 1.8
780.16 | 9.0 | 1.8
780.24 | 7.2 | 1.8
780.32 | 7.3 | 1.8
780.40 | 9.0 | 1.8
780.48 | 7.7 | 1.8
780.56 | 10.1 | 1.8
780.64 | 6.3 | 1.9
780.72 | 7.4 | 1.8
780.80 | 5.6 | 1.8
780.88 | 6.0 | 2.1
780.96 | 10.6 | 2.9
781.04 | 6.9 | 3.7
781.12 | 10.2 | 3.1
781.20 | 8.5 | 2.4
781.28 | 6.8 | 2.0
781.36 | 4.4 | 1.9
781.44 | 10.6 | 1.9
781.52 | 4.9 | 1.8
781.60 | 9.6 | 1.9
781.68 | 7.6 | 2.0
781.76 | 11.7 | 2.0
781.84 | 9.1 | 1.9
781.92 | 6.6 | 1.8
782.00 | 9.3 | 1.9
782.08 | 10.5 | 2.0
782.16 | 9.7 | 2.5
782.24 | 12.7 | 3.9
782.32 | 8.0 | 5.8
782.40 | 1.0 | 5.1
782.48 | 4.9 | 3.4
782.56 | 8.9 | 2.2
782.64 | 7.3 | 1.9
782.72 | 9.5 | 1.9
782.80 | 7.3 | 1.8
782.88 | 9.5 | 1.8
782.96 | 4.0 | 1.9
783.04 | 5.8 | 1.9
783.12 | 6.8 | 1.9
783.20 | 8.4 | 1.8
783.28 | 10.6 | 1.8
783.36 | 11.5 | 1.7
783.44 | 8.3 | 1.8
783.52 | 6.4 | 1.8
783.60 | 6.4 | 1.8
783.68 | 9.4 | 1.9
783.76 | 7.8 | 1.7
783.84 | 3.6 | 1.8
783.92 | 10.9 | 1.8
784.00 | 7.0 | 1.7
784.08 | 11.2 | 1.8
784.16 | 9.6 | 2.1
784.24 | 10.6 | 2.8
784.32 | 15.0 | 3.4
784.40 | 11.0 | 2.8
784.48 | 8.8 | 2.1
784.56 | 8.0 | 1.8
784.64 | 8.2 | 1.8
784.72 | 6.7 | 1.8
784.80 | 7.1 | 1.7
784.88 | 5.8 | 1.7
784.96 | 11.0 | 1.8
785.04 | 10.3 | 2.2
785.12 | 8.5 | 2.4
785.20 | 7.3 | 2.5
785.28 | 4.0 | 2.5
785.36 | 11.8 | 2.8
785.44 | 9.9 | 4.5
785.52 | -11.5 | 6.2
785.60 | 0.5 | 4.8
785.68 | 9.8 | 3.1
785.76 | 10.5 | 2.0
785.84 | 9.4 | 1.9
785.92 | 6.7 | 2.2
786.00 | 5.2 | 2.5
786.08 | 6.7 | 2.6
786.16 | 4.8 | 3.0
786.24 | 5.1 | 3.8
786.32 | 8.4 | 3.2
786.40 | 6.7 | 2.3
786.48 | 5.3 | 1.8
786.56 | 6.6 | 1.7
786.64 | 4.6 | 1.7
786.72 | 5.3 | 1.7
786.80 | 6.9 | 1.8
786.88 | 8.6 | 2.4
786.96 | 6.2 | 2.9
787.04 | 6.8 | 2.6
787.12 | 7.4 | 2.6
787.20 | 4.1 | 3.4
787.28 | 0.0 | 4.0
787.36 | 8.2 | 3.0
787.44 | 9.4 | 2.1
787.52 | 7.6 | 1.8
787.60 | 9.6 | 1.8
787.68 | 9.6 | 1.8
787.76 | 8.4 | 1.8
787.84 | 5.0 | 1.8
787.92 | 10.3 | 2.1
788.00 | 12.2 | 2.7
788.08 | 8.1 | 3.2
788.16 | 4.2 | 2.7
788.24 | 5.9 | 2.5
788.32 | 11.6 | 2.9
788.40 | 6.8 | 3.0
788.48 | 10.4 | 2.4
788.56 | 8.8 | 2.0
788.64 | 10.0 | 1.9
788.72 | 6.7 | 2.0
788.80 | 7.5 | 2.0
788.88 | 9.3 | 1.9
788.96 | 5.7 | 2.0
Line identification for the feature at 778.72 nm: [N II]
